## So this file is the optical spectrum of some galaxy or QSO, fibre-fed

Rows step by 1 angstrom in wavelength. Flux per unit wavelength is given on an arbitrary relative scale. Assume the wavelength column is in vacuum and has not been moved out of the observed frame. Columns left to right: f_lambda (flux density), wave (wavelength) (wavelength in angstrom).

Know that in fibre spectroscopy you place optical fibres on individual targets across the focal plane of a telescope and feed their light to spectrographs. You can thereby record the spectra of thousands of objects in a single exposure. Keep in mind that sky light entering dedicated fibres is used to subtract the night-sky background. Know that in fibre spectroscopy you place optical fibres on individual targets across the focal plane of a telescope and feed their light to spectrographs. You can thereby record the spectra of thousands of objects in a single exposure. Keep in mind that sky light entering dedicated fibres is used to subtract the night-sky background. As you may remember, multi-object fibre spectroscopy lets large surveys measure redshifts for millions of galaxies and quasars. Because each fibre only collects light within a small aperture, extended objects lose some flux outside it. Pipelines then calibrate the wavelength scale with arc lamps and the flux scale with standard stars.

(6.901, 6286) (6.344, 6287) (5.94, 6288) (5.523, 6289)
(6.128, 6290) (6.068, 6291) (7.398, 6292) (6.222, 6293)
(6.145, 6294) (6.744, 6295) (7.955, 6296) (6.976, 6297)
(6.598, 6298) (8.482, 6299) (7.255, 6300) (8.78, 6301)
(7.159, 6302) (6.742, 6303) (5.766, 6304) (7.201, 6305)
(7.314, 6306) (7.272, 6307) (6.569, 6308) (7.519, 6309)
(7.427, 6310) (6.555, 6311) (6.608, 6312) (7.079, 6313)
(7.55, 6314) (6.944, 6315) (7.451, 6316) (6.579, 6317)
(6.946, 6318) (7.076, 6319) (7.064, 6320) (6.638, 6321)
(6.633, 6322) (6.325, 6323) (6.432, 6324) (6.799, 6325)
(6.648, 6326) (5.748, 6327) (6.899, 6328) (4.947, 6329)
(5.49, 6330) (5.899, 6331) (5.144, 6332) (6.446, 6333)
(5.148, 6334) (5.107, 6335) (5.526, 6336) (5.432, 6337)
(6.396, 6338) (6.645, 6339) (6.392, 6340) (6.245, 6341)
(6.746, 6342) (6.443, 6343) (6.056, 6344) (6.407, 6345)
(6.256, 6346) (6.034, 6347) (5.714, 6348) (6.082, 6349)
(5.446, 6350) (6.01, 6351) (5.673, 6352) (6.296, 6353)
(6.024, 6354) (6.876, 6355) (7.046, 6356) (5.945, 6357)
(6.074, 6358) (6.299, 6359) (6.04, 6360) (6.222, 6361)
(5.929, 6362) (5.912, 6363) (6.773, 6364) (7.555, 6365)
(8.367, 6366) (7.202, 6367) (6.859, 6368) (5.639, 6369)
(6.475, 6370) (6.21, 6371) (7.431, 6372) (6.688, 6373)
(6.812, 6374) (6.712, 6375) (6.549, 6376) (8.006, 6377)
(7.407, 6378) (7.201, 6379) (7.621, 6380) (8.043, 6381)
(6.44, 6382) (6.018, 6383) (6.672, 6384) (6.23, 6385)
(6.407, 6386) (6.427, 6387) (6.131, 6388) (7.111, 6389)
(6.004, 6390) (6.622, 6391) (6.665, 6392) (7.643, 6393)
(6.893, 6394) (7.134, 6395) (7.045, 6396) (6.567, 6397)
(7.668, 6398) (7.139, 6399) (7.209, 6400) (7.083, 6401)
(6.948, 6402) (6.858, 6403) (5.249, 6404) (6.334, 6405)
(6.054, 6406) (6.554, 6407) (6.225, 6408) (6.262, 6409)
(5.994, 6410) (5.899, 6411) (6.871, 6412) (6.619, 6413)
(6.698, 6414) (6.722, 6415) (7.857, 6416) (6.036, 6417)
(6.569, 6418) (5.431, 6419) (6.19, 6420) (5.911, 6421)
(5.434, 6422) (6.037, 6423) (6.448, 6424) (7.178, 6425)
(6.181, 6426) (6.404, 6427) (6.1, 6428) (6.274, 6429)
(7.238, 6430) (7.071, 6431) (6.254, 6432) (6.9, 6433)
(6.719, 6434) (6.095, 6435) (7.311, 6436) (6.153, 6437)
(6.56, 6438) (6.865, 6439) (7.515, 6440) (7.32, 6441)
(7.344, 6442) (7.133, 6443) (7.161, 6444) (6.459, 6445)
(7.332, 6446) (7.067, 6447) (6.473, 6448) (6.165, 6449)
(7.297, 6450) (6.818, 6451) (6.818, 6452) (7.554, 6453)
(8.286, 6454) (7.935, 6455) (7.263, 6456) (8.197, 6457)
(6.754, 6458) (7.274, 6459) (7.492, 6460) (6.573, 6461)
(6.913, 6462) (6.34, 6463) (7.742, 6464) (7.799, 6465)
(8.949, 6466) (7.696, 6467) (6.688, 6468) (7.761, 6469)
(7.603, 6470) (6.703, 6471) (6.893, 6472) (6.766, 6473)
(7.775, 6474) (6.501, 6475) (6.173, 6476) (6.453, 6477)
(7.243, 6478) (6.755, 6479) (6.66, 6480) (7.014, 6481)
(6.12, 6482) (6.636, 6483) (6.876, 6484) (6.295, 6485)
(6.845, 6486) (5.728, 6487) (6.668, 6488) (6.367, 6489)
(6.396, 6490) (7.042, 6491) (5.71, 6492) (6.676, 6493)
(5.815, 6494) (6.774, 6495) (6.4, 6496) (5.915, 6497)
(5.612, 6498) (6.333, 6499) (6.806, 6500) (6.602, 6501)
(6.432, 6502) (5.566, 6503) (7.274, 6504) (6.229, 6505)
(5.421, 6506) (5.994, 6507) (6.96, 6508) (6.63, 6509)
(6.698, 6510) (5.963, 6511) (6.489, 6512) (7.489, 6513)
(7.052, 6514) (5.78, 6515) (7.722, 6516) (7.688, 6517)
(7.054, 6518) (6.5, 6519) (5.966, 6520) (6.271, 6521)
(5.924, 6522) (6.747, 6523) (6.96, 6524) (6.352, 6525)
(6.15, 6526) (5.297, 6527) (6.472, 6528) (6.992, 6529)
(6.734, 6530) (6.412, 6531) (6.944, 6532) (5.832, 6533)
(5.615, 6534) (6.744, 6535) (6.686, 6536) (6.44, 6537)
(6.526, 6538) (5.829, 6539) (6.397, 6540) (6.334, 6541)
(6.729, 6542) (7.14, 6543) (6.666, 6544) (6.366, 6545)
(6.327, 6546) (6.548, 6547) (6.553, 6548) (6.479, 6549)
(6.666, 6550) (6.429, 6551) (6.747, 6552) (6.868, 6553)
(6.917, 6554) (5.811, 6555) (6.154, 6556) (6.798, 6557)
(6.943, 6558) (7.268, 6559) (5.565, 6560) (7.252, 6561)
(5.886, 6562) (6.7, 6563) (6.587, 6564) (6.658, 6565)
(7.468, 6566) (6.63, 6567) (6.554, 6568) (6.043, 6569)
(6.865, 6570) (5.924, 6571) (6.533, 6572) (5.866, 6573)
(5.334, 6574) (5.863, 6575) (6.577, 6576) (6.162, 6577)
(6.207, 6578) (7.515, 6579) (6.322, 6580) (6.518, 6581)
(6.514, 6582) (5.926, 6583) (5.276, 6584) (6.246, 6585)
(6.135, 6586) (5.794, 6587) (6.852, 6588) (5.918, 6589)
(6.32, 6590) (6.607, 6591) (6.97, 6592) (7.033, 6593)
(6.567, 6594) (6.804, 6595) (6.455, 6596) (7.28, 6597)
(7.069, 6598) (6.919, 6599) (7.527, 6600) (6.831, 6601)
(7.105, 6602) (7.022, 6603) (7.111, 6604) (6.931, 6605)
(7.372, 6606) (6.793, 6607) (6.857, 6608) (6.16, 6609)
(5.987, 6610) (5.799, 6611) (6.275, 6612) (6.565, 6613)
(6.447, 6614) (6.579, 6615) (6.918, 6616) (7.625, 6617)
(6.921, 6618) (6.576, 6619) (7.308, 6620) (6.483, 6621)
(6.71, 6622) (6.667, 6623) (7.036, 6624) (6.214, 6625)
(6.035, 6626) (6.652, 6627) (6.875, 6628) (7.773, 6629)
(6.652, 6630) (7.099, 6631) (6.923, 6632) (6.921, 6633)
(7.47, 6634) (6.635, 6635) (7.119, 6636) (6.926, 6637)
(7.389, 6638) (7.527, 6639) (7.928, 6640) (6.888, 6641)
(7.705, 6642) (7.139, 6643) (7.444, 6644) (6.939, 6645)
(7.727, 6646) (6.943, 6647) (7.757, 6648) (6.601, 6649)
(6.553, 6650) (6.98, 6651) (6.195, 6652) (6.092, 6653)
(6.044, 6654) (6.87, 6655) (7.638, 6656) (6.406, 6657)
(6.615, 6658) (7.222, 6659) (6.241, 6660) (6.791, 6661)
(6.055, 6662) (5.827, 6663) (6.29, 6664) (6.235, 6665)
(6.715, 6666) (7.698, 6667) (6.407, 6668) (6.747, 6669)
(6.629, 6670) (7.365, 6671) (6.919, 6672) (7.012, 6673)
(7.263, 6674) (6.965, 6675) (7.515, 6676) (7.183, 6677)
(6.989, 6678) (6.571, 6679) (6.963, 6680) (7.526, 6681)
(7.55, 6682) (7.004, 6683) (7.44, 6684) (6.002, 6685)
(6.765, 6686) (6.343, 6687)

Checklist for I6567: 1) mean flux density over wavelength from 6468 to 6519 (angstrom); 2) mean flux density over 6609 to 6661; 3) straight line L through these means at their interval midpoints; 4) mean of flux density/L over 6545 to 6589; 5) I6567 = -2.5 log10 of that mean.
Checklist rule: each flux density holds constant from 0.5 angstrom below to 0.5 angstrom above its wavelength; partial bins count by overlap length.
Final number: 0.05 mag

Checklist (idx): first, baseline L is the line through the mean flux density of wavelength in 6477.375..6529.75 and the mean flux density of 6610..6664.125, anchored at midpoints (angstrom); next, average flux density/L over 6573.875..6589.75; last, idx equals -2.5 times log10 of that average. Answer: 0.08 mag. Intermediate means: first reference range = 6.49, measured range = 6.22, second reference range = 6.83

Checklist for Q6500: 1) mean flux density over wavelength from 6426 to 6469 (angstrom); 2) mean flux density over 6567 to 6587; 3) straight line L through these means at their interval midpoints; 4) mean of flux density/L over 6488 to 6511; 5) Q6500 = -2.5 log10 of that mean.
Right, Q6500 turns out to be 0.06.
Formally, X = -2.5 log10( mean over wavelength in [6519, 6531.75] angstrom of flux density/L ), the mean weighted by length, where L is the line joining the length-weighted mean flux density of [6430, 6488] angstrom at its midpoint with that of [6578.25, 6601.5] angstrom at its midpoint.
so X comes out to 0.07 mag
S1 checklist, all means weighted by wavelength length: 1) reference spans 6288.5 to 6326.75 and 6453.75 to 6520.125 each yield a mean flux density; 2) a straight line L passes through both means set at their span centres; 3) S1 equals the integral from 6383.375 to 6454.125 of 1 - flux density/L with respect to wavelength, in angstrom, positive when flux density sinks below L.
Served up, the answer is 1.7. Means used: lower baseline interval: 6.9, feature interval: 6.66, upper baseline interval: 6.79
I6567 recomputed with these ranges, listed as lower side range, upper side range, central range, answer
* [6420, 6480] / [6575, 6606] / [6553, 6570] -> 0.015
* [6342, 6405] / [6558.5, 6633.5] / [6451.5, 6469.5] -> -0.128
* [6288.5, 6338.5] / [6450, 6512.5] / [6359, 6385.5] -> -0.020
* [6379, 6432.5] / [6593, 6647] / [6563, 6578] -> 0.078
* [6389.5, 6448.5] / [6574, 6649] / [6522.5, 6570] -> 0.035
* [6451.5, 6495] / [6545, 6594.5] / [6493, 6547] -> 0.042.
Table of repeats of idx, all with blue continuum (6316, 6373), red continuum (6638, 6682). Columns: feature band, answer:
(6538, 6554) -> 0.02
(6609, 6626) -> 0.04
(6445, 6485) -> -0.09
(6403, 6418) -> 0.01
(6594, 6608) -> -0.03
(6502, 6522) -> 0.01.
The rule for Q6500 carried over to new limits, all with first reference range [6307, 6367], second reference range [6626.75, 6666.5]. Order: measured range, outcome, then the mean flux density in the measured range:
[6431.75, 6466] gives -0.08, 7.09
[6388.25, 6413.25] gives -0.03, 6.66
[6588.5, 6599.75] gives 0.01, 6.74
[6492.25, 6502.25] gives 0.06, 6.32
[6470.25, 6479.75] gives -0.03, 6.82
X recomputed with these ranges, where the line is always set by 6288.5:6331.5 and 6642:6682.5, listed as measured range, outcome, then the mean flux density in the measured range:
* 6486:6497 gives 0.08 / 6.36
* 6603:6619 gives 0.03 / 6.7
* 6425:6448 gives 0.00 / 6.79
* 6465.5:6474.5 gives -0.09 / 7.43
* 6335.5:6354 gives 0.12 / 6.1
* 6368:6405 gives 0.00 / 6.8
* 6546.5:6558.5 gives 0.04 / 6.58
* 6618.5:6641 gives -0.01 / 6.95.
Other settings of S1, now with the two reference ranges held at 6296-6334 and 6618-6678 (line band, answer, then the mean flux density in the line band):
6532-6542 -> 0.8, 6.32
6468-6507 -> 1.7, 6.54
